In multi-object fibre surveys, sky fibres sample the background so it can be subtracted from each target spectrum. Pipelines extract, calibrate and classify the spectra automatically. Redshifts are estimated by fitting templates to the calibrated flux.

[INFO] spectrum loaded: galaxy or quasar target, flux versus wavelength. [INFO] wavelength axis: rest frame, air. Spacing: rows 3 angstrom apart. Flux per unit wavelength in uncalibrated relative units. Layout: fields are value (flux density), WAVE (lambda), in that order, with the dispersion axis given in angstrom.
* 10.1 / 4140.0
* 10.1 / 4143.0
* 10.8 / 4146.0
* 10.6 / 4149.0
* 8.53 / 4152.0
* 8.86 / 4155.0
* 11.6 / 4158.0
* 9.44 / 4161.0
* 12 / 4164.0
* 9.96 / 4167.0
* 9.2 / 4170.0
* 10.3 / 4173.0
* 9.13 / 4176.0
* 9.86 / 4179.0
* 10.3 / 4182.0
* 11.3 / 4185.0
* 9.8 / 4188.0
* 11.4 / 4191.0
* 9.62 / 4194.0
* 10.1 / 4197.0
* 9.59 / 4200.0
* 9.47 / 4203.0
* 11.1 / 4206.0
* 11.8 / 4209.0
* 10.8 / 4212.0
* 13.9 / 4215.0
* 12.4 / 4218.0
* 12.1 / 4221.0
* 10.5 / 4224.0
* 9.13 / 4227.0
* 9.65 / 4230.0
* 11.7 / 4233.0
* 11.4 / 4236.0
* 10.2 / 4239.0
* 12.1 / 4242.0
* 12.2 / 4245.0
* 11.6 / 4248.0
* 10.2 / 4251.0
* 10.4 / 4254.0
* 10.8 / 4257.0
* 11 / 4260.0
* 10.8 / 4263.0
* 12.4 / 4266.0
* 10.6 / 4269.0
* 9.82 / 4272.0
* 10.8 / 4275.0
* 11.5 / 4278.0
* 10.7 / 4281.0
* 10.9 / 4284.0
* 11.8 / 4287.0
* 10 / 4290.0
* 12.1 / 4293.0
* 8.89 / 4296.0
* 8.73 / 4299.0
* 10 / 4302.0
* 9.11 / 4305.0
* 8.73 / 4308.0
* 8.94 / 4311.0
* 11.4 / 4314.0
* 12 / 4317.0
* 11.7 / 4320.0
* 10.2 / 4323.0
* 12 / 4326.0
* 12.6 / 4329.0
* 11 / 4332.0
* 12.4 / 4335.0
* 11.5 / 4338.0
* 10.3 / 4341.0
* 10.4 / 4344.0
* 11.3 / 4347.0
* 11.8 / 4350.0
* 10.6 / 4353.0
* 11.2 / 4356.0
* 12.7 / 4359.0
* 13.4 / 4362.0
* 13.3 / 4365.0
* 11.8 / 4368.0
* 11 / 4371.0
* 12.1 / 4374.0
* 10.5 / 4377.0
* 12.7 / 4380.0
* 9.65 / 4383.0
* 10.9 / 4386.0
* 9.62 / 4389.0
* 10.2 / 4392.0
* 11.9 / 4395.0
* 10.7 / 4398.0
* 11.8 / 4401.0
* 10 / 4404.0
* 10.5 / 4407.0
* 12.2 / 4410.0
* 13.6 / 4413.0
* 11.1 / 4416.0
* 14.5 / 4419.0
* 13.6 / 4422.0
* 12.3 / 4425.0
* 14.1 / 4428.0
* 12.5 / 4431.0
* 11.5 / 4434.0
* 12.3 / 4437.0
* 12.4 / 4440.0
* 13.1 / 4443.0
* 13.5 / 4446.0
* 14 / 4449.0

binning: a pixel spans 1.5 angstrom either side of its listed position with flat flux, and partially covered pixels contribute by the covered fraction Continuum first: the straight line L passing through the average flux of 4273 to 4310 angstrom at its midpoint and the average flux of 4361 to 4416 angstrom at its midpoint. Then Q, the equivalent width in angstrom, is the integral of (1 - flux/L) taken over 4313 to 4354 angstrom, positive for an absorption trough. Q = -2.4 angstrom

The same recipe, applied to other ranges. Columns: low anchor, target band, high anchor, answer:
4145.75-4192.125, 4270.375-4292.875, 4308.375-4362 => 0.1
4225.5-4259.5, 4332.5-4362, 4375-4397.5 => -1.7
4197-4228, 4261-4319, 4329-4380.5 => 4.5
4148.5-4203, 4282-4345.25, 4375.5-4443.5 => 2.2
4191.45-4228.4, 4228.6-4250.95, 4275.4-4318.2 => -1.0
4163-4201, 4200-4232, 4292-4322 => -2.7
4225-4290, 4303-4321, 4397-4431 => 1.8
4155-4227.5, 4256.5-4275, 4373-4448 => 0.2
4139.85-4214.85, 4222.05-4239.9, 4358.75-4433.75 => 0.3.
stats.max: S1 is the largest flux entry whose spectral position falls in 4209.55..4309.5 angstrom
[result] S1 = 13.9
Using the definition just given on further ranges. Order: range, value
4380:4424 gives 14.5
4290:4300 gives 12.1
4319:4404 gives 13.4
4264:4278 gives 12.4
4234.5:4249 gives 12.2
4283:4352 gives 12.6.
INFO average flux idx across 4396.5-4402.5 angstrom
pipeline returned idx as 11.2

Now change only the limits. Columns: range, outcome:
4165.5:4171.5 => 9.58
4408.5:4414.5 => 12.9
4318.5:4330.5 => 11.6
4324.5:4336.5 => 12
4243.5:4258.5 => 11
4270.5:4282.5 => 10.7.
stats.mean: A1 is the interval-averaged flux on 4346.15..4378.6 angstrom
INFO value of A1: 11.8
